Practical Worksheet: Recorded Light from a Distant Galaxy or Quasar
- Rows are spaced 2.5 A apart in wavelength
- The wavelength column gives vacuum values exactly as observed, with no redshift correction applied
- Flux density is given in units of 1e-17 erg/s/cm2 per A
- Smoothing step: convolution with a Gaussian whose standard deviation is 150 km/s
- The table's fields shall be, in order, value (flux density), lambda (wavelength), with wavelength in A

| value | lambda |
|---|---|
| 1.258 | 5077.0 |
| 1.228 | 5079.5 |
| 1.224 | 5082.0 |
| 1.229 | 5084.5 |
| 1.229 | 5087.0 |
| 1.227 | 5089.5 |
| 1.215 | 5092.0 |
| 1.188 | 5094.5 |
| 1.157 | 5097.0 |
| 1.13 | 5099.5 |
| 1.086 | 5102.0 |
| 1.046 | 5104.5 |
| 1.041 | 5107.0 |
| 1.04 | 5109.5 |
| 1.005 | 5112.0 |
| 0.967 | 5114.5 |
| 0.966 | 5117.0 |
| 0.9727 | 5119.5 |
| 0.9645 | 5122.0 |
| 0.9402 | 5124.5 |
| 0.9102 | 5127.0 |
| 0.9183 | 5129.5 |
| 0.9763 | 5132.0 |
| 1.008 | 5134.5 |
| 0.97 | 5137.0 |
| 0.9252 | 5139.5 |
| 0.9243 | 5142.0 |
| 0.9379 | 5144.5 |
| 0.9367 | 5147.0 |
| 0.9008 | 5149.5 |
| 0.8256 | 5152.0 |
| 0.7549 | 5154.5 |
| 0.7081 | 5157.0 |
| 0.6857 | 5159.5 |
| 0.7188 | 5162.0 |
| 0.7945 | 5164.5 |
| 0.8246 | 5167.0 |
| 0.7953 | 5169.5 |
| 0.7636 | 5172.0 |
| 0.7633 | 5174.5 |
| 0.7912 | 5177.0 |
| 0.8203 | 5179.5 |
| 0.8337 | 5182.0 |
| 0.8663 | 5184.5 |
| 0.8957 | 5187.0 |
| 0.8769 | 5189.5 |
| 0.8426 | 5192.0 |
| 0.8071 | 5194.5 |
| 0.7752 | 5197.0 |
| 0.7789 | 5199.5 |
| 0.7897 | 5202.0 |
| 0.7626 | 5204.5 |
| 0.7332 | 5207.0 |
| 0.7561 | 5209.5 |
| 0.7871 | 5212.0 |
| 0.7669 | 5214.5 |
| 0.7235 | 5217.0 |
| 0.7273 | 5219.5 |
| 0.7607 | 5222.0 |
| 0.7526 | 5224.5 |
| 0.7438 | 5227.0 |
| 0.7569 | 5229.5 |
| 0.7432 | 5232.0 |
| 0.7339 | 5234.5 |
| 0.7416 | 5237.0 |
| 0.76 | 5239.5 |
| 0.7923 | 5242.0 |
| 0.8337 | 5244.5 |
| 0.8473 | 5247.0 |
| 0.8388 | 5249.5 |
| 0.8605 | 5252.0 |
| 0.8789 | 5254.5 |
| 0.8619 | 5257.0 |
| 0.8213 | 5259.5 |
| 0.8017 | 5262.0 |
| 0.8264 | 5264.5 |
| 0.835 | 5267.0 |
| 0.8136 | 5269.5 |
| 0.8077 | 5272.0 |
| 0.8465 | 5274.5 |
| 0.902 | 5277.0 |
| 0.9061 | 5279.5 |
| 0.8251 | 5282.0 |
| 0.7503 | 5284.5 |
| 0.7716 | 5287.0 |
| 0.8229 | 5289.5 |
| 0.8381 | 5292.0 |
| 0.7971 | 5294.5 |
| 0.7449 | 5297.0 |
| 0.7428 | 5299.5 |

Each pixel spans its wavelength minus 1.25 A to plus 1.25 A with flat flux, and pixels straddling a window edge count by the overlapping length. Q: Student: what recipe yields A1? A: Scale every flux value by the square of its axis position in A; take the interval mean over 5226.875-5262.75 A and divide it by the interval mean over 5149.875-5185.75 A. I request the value 1.1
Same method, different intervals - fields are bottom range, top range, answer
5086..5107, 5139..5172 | 0.73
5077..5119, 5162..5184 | 0.73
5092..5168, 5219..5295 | 0.90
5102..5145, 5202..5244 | 0.80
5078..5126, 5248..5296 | 0.81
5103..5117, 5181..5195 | 0.87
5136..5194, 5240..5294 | 1.04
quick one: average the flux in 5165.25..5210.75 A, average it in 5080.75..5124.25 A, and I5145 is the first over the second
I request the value 0.73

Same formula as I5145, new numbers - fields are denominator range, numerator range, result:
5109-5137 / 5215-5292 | 0.83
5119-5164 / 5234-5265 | 0.92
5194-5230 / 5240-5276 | 1.09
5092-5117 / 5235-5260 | 0.76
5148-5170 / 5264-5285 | 1.07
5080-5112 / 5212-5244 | 0.66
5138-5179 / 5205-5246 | 0.93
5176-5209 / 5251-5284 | 1.04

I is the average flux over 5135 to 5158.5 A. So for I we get 0.878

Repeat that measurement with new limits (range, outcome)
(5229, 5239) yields 0.744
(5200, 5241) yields 0.753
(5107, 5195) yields 0.878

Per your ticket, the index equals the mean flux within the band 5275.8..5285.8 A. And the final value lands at 0.845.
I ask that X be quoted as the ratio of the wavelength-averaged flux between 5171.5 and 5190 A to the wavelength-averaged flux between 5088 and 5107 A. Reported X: 0.72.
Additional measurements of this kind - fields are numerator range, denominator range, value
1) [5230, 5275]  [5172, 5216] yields 1.01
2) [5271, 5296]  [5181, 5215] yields 1.03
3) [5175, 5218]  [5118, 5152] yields 0.85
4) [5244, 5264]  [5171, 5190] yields 1.02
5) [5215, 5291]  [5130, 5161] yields 0.91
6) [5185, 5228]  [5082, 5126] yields 0.72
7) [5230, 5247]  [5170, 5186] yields 0.96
